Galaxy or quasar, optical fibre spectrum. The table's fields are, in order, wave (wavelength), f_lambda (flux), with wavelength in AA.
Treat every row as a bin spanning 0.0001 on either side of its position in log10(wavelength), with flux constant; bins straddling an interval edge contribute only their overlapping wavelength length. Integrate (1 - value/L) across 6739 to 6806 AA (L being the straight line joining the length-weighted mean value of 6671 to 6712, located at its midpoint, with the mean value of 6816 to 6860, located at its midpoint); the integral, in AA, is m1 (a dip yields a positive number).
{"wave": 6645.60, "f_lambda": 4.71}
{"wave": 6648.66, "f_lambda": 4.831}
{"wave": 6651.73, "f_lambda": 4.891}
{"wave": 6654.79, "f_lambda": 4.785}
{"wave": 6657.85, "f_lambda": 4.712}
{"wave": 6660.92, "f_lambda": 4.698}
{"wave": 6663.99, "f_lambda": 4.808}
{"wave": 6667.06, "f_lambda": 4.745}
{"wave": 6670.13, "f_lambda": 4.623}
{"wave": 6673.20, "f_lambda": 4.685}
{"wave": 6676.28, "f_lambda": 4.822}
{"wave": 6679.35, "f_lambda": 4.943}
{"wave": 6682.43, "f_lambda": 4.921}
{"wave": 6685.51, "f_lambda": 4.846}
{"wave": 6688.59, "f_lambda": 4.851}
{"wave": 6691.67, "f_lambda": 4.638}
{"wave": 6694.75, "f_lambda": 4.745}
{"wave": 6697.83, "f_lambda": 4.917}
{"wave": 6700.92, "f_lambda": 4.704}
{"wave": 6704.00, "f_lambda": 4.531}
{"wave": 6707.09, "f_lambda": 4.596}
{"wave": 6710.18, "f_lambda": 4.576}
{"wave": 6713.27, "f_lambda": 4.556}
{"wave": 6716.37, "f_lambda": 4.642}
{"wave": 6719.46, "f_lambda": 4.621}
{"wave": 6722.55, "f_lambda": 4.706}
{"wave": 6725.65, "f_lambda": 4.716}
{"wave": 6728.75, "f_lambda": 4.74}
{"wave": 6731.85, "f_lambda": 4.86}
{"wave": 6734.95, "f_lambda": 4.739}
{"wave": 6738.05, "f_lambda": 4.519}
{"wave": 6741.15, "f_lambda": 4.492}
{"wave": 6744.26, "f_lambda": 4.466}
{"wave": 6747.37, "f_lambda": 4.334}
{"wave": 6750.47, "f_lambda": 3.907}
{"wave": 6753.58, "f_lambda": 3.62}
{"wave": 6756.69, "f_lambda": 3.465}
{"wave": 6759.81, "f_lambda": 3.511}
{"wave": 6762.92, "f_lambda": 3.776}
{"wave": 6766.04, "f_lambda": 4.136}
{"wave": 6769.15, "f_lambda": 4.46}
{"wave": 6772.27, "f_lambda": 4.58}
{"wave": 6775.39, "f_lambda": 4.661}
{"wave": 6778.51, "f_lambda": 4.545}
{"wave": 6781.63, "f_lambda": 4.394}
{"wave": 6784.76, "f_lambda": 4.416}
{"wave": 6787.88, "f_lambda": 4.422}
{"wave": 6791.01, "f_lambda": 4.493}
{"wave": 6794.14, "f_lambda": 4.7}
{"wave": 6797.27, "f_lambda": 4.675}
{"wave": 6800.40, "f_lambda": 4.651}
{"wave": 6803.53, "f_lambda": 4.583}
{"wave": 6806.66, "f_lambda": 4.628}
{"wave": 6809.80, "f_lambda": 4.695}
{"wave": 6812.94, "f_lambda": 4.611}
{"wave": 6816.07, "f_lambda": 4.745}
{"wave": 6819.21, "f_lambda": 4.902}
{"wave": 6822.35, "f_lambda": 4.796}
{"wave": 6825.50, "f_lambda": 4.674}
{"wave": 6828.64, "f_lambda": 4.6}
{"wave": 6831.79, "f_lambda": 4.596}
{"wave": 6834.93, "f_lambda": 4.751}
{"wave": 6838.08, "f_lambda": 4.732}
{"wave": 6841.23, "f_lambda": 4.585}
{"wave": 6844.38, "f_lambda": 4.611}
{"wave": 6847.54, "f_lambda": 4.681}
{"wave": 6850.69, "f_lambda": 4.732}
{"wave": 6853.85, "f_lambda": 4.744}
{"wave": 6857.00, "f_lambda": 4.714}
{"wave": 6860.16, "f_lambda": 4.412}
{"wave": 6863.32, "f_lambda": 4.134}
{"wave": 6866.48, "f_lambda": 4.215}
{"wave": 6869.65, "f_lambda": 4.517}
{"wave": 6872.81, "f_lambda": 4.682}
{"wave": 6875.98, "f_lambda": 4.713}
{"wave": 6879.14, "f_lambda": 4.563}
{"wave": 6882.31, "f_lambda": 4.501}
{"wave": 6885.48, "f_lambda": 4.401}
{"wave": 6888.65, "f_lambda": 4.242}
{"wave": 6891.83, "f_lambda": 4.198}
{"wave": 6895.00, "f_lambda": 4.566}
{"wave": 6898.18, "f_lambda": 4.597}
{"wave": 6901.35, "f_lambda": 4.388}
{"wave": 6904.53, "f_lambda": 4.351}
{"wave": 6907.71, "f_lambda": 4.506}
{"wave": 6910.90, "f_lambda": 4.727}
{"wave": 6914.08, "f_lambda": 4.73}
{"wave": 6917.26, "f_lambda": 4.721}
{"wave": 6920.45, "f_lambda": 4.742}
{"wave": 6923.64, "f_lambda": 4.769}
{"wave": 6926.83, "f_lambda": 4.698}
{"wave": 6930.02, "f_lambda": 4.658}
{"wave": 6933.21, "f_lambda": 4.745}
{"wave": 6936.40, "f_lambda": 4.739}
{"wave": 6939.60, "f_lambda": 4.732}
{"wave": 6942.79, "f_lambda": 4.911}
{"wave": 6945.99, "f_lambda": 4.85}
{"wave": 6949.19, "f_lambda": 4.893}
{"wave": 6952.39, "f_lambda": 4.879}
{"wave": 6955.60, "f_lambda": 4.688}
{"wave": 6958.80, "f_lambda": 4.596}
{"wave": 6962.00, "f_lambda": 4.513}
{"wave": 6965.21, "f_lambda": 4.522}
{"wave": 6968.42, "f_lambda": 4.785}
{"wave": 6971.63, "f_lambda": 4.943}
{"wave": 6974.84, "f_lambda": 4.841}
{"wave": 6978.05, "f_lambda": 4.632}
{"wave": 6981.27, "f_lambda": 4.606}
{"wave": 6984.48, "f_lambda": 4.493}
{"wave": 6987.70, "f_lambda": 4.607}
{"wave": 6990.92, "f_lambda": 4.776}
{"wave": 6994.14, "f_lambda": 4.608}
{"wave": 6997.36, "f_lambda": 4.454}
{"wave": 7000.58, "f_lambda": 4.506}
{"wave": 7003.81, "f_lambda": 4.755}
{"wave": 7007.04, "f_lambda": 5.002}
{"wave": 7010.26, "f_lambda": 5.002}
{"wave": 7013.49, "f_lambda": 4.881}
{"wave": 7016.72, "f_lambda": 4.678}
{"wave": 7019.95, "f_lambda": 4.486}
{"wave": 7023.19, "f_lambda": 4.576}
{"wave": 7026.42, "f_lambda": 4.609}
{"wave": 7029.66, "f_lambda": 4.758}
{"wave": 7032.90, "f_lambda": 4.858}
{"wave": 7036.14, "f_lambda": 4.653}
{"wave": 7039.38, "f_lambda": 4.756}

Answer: 5.84 AA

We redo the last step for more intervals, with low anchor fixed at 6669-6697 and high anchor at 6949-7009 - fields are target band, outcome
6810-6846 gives 0.4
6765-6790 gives 1.6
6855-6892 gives 2.1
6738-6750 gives 0.9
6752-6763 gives 2.8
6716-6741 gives 0.5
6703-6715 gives 0.5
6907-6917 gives 0.1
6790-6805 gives 0.4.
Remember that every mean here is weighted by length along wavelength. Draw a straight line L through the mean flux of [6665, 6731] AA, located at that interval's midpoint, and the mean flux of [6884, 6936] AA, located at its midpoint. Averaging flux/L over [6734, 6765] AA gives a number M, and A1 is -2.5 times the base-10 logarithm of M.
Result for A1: 0.15 mag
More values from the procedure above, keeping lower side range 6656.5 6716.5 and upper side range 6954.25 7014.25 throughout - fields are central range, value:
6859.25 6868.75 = 0.109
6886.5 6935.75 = 0.029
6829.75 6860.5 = 0.011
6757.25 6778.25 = 0.133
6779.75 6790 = 0.071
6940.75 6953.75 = -0.041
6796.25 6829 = 0.005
